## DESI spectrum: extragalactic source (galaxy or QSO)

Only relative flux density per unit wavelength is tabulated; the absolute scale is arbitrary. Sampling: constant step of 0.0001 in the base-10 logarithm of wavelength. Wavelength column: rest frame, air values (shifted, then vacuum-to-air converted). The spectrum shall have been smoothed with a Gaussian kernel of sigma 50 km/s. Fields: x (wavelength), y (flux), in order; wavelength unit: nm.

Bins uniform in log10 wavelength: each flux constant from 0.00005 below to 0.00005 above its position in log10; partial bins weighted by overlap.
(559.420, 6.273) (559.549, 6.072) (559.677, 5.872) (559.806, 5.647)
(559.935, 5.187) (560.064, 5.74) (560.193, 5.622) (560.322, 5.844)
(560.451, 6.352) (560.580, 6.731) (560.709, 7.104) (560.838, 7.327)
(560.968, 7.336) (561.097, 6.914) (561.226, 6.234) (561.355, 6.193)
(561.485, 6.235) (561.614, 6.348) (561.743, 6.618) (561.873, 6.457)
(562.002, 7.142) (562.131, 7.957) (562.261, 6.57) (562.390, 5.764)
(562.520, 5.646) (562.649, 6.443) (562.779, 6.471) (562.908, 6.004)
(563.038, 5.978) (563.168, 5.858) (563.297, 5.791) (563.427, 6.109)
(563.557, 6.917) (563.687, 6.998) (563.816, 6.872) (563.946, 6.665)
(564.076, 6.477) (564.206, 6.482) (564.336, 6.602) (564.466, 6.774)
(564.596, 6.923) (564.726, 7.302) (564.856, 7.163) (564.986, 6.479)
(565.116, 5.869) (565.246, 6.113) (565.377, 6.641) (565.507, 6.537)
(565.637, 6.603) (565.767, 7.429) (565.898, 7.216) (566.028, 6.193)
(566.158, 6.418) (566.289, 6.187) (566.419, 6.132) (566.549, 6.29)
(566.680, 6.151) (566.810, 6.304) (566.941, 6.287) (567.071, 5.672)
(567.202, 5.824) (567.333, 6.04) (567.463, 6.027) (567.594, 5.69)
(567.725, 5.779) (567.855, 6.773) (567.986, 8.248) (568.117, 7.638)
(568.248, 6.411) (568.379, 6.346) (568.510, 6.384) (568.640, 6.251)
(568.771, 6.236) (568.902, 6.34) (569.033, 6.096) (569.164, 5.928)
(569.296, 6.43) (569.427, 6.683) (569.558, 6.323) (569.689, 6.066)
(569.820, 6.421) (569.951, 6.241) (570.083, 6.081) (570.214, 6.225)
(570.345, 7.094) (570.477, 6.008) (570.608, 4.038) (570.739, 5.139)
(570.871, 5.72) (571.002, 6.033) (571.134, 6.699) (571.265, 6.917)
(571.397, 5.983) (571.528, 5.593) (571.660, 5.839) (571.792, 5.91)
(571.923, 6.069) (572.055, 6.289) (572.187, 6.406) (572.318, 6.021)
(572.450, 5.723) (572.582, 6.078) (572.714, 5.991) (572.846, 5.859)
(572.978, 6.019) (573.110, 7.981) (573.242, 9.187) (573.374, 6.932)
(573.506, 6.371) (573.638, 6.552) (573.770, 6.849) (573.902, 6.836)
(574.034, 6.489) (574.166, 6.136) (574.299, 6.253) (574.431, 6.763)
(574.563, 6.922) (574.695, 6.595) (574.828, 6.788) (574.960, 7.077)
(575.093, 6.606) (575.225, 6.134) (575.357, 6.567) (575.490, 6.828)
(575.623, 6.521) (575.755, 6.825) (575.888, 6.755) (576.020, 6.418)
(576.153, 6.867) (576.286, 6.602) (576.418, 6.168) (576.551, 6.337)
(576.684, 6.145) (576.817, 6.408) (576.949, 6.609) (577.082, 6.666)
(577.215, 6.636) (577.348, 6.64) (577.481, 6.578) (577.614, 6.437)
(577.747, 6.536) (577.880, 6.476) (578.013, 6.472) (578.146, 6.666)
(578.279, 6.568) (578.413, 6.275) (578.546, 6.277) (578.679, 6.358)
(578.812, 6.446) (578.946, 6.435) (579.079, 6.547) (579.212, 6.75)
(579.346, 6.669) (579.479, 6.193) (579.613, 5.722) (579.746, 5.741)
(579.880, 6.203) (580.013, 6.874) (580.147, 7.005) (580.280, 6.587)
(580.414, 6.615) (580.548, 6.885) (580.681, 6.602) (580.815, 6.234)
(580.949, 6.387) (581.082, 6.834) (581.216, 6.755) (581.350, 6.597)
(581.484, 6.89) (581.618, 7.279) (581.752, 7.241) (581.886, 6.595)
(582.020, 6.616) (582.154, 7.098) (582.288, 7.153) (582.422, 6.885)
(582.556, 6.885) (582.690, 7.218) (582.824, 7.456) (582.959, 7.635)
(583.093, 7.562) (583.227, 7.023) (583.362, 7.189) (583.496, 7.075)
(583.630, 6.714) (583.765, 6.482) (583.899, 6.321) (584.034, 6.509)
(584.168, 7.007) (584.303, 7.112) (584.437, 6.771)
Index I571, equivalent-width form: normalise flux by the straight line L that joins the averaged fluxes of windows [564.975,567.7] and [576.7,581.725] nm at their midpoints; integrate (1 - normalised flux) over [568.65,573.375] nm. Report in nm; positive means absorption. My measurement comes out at 0.106 nm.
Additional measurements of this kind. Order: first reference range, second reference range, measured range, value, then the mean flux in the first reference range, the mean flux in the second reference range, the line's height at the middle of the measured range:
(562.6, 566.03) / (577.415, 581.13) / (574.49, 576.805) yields -0.034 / 6.56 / 6.48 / 6.5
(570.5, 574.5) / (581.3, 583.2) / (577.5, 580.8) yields 0.174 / 6.29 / 7.08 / 6.83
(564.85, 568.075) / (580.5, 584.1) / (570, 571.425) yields 0.116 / 6.4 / 6.89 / 6.53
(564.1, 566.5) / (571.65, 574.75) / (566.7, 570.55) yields 0.139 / 6.61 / 6.52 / 6.57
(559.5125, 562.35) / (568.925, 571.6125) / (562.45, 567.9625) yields -0.109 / 6.43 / 6.09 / 6.27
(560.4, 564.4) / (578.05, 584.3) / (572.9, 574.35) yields -0.049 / 6.54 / 6.72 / 6.65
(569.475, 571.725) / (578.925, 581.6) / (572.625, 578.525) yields -0.305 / 6.03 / 6.54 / 6.29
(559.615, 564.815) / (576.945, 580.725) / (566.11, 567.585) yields 0.081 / 6.44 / 6.5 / 6.46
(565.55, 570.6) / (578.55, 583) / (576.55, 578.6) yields 0.038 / 6.35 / 6.7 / 6.61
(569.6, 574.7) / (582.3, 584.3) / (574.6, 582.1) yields 0.146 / 6.31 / 7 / 6.7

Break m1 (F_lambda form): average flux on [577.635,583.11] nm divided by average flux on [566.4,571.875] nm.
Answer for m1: 1.1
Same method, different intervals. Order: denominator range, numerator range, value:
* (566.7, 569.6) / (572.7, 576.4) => 1.06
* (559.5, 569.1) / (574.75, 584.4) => 1.04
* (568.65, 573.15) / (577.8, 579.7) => 1.05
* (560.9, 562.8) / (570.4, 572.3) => 0.90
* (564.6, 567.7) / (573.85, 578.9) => 1.03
